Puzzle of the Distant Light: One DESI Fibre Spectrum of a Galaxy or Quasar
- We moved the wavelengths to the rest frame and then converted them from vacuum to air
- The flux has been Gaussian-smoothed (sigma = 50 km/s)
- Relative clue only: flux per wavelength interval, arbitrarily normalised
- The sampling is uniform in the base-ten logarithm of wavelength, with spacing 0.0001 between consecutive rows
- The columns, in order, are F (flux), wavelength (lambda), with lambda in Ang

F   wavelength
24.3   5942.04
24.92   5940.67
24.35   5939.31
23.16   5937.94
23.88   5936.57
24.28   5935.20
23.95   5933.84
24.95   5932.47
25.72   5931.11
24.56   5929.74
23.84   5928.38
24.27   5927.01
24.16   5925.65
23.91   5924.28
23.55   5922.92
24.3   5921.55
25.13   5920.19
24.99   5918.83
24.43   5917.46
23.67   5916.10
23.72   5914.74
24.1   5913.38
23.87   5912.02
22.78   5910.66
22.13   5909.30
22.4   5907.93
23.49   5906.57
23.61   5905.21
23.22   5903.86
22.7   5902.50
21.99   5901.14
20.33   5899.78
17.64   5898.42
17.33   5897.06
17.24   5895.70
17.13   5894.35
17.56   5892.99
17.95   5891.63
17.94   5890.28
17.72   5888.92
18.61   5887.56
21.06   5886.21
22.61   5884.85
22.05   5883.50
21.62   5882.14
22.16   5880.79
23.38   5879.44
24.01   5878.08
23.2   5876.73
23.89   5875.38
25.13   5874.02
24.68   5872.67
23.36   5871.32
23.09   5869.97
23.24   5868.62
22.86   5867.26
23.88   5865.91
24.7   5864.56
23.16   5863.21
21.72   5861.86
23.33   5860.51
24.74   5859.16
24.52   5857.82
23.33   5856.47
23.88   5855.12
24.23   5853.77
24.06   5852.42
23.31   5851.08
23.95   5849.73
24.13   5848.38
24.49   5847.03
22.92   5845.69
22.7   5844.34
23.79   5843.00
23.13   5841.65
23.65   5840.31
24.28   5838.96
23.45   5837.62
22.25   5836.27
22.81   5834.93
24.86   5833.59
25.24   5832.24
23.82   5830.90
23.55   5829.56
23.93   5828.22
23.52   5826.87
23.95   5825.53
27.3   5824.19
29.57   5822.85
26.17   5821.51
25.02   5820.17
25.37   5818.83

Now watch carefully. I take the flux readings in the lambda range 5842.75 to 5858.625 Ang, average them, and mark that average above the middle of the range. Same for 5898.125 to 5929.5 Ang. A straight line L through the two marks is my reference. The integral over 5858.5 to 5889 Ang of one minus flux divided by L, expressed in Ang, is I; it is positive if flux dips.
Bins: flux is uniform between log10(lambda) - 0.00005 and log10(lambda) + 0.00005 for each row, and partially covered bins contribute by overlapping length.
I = 0.9 Ang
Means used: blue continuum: 23.8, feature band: 22.9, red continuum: 23.3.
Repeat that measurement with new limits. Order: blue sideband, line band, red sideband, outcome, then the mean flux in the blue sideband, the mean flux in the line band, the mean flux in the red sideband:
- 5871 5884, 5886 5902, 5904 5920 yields 3.4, 23.4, 18.5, 23.6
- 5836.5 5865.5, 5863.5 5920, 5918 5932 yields 4.9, 23.7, 22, 24.4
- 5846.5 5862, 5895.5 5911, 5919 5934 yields 1.9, 23.9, 21.3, 24.4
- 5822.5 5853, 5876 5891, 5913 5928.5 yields 1.8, 24.1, 21.3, 24.2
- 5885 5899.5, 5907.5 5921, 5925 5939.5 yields -1.4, 18.2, 23.8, 24.3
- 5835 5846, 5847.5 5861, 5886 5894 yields -1.3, 23.3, 24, 18.3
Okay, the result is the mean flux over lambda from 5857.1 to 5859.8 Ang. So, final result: 24.7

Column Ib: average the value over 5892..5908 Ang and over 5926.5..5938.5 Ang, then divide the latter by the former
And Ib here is 1.20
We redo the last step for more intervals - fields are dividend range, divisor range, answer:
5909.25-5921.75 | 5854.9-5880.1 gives 1.01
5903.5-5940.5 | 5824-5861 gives 1.00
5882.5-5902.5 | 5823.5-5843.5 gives 0.80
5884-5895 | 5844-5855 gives 0.79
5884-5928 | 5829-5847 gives 0.92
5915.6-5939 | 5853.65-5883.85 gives 1.03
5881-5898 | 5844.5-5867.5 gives 0.81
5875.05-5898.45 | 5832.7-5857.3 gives 0.85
